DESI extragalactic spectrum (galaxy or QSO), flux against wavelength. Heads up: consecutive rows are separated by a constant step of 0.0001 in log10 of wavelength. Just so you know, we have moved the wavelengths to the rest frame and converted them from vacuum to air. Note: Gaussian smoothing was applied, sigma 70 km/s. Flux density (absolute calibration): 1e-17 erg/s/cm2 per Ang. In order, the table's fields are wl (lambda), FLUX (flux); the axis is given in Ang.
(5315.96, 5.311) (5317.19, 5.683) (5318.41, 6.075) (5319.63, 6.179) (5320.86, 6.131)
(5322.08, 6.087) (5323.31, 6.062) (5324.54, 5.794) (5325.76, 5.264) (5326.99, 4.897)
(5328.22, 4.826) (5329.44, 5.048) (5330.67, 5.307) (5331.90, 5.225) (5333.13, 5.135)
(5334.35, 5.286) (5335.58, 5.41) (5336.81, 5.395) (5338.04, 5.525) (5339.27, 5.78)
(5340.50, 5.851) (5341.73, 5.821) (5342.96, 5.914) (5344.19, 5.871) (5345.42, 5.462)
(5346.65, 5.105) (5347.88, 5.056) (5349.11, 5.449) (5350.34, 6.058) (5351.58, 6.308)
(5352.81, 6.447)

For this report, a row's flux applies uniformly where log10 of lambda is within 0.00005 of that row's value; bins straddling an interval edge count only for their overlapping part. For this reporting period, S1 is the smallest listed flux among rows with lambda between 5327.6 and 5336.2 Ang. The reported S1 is 4.826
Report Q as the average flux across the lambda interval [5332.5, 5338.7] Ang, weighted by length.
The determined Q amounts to 5.35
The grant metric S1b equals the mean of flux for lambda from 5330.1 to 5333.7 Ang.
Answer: 5.22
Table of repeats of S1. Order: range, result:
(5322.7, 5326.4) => 5.264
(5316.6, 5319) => 5.683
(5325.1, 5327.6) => 4.897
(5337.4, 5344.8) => 5.525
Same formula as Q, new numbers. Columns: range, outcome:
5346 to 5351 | 5.42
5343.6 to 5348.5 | 5.38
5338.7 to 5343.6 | 5.84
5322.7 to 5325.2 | 5.92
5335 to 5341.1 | 5.59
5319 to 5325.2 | 6.05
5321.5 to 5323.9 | 6.06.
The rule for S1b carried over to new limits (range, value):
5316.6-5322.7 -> 6.04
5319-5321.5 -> 6.17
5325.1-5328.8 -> 5.01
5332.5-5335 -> 5.22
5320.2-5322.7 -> 6.1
